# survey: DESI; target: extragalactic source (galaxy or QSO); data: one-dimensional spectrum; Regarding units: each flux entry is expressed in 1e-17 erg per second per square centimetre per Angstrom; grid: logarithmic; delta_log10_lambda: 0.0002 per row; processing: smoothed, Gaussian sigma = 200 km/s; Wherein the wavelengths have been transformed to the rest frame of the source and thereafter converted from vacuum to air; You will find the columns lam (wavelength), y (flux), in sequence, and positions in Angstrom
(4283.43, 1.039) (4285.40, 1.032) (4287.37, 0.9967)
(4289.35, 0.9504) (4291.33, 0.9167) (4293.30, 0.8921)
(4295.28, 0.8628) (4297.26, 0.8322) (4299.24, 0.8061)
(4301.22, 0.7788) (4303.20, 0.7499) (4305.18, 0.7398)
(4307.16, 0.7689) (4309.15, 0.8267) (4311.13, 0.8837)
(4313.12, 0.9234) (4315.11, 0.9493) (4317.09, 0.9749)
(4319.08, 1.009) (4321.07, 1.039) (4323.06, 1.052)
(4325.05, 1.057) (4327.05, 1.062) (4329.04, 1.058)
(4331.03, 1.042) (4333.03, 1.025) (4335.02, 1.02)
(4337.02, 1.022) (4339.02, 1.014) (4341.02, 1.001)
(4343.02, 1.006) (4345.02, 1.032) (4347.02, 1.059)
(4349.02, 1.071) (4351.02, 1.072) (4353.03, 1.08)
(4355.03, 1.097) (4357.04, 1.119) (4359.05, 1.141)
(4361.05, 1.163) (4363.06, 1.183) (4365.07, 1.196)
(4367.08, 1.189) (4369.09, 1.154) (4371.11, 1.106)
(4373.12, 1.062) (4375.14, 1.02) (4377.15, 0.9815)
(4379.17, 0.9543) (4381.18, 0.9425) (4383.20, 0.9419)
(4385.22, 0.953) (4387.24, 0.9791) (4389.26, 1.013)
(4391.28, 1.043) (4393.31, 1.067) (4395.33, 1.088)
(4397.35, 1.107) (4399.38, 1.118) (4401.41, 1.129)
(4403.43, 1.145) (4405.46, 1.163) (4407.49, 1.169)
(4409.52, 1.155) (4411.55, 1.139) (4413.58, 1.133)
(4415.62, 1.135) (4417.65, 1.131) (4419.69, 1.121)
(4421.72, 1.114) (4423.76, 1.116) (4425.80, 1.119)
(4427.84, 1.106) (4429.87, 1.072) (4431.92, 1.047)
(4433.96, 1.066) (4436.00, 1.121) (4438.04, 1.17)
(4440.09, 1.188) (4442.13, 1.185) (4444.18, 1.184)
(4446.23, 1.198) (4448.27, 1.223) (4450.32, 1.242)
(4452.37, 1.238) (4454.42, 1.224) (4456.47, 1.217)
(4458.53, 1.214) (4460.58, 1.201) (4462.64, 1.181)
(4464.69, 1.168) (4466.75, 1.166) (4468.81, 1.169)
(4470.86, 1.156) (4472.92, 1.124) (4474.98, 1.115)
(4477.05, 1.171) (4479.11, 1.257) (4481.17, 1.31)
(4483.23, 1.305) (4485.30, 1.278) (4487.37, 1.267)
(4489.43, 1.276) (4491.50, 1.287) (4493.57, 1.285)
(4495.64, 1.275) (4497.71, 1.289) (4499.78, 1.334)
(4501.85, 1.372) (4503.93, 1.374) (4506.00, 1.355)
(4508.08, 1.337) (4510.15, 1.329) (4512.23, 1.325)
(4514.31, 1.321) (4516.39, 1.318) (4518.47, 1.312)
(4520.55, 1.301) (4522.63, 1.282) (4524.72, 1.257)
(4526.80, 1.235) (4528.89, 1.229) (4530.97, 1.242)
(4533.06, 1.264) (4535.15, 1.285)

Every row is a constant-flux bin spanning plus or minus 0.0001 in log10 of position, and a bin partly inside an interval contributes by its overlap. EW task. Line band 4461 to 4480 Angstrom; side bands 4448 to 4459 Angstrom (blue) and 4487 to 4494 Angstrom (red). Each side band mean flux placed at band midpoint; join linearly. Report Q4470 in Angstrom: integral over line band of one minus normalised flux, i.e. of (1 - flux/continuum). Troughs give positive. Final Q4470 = 1.3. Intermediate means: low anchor 1.23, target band 1.17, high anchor 1.28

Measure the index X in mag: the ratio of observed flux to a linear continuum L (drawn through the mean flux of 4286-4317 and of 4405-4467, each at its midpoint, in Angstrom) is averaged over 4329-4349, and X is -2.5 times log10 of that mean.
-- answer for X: -0.09 mag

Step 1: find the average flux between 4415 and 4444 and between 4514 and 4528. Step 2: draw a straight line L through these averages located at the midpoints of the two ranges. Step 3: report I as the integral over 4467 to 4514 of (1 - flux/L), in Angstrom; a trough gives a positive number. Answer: -1.5 Angstrom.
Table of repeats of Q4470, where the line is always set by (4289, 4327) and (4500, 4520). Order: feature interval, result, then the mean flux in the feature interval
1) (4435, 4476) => 1.1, 1.18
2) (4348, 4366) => -2.1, 1.12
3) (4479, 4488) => -0.1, 1.29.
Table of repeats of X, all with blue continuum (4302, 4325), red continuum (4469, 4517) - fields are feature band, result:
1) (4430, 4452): 0.01 mag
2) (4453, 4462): -0.01 mag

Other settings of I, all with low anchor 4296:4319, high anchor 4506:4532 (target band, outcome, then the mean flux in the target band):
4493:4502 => -0.42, 1.31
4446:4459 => -0.81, 1.22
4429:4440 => 0.12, 1.1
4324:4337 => -2.14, 1.04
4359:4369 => -2.17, 1.18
